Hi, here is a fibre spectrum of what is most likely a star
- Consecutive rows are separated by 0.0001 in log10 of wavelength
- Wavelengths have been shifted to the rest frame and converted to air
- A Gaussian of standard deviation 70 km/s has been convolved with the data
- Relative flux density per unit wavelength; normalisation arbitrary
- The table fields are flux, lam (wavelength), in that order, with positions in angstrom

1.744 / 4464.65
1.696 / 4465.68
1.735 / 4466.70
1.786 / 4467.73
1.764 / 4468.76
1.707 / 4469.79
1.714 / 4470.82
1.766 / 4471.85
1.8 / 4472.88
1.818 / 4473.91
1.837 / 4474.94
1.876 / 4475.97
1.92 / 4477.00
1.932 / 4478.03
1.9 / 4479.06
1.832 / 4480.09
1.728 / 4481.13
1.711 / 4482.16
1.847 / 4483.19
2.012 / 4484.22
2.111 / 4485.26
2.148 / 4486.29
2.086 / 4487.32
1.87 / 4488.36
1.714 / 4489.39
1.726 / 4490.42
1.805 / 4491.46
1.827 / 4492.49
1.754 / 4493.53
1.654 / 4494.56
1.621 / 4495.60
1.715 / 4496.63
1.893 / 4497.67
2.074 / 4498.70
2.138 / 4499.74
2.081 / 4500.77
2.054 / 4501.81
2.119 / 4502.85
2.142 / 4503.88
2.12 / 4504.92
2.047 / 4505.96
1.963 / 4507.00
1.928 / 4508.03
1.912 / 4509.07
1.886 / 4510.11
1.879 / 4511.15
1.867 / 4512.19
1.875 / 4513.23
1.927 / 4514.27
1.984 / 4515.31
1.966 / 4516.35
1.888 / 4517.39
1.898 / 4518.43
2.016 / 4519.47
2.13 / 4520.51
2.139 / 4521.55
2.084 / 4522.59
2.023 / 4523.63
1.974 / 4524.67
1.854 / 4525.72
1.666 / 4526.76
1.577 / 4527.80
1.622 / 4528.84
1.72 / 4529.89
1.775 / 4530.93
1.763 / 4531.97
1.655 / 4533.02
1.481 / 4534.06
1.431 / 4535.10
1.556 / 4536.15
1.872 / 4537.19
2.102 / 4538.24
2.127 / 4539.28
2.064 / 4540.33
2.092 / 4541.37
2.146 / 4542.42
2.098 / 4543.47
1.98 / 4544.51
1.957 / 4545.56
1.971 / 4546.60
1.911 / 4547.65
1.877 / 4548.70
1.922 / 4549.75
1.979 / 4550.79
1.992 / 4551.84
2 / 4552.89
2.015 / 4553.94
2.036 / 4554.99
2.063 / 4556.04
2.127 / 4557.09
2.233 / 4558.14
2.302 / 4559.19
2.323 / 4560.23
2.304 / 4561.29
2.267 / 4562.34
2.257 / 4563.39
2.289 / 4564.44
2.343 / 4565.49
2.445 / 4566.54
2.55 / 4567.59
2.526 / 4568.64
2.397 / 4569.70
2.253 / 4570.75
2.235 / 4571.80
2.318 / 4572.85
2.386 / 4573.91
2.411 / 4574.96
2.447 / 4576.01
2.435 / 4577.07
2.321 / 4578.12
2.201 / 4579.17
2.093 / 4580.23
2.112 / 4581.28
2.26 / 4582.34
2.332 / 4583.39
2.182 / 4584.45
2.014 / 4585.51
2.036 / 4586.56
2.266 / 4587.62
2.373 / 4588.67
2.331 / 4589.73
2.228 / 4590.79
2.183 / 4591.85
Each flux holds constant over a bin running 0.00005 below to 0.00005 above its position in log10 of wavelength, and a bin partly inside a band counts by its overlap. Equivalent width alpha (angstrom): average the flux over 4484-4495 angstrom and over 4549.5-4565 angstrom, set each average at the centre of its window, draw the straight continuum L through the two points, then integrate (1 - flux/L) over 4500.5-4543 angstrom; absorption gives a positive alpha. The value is 2.0 angstrom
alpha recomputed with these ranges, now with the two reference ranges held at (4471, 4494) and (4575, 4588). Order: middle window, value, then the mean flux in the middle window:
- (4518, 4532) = 0.98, 1.88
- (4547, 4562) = 0.37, 2.08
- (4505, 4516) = 0.17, 1.93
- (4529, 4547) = 1.79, 1.86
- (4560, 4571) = -0.97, 2.36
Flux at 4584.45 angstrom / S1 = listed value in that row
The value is 2.182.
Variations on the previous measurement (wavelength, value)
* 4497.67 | 1.893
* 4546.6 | 1.971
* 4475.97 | 1.876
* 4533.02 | 1.655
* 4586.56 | 2.036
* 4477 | 1.92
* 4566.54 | 2.445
